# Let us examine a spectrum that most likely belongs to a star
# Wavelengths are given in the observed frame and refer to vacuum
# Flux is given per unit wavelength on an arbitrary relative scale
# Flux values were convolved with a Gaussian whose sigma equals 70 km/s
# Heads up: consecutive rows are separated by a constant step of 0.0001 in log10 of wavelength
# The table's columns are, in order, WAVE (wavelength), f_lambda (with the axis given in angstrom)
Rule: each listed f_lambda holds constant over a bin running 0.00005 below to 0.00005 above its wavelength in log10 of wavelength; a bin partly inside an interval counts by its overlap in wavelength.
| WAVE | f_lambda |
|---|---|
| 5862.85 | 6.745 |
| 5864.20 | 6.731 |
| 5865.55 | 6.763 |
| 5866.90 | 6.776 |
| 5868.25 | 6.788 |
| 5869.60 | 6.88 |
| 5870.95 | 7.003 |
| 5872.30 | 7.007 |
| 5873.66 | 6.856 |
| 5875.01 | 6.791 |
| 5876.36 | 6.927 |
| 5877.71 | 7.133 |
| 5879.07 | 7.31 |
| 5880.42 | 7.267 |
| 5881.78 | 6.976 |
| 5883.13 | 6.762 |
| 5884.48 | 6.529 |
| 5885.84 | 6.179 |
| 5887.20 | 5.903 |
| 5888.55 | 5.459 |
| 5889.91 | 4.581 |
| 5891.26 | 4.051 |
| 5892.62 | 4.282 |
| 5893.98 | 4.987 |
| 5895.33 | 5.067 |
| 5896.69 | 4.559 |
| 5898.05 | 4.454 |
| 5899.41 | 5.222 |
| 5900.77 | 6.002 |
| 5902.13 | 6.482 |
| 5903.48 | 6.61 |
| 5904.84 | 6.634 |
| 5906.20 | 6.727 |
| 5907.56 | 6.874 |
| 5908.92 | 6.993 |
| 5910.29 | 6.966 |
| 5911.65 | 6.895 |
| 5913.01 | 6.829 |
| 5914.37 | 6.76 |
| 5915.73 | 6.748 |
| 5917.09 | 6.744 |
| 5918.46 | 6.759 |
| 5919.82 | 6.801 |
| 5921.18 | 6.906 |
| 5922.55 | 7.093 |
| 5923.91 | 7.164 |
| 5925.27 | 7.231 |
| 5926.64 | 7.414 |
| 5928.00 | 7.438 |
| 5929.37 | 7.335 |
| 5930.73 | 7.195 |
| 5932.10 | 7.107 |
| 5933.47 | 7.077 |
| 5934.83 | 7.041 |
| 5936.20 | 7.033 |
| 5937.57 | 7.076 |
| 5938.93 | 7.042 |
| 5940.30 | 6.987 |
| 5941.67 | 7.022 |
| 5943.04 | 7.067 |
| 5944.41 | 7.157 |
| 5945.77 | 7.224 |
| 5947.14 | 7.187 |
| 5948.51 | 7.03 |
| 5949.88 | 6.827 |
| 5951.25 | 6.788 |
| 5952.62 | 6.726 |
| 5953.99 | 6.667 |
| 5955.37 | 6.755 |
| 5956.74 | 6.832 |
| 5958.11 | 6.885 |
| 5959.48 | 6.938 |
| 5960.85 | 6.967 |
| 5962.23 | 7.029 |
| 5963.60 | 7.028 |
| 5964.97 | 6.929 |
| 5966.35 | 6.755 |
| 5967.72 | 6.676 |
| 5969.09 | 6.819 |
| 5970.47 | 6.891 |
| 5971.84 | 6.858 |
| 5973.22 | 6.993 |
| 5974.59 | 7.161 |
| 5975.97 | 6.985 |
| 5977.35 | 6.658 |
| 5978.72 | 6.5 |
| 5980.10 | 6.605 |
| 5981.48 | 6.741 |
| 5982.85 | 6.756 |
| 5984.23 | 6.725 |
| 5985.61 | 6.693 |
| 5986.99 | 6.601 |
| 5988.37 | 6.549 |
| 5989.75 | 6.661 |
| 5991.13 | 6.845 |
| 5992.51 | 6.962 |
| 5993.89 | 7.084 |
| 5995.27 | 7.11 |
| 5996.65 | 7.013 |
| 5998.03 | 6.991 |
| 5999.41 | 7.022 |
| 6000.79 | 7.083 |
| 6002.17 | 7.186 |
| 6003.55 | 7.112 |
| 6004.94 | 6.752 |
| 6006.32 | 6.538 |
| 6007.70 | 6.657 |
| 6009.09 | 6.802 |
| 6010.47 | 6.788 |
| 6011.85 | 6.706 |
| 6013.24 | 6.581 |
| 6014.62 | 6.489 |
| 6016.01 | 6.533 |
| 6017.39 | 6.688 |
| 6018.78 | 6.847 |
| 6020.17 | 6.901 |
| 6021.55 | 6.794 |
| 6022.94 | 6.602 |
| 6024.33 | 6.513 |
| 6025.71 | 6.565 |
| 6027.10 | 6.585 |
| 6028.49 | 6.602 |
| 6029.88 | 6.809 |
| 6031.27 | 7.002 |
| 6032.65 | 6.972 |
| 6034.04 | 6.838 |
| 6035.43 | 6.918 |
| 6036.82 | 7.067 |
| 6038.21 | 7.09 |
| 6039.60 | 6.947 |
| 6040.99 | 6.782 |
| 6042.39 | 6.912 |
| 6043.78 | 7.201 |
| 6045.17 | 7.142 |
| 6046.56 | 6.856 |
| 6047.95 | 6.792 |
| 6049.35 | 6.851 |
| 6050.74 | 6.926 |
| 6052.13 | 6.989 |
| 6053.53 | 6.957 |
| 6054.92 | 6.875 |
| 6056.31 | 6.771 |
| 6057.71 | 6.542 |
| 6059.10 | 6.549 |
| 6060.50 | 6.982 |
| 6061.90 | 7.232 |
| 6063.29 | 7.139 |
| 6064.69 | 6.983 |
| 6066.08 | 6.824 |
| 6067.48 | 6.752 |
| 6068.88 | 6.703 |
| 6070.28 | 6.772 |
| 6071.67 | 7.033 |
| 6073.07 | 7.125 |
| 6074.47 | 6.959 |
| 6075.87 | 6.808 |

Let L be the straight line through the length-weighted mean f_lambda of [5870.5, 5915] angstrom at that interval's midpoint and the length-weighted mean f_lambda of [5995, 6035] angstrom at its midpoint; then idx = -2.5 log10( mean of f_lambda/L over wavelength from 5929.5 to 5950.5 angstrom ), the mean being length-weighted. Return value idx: -0.10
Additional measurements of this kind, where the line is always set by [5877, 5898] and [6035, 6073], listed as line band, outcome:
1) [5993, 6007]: -0.07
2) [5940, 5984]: -0.10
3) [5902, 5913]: -0.15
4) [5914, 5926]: -0.16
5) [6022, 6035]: 0.00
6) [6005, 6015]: -0.01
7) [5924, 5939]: -0.18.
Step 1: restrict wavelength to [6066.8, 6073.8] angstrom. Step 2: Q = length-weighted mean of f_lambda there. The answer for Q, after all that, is 6.88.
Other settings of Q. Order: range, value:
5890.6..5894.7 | 4.45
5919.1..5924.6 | 7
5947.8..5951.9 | 6.88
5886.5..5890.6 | 5.32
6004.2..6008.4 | 6.64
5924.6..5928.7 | 7.35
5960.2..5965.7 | 6.98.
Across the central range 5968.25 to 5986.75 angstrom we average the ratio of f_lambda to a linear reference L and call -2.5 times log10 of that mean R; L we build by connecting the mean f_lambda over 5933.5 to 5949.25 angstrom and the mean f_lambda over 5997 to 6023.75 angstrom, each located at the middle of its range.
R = 0.022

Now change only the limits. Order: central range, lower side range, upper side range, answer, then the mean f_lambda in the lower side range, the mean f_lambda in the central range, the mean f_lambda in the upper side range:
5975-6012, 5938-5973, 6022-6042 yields 0.01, 6.93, 6.82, 6.81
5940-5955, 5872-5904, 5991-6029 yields -0.10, 5.96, 6.96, 6.8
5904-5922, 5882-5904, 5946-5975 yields -0.16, 5.47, 6.82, 6.9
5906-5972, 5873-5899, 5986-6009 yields -0.10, 5.89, 6.97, 6.88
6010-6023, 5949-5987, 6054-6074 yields 0.02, 6.82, 6.69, 6.88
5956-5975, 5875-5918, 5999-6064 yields -0.06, 6.17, 6.91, 6.84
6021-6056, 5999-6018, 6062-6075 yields 0.00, 6.78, 6.86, 6.94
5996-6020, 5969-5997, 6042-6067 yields 0.01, 6.82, 6.81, 6.92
